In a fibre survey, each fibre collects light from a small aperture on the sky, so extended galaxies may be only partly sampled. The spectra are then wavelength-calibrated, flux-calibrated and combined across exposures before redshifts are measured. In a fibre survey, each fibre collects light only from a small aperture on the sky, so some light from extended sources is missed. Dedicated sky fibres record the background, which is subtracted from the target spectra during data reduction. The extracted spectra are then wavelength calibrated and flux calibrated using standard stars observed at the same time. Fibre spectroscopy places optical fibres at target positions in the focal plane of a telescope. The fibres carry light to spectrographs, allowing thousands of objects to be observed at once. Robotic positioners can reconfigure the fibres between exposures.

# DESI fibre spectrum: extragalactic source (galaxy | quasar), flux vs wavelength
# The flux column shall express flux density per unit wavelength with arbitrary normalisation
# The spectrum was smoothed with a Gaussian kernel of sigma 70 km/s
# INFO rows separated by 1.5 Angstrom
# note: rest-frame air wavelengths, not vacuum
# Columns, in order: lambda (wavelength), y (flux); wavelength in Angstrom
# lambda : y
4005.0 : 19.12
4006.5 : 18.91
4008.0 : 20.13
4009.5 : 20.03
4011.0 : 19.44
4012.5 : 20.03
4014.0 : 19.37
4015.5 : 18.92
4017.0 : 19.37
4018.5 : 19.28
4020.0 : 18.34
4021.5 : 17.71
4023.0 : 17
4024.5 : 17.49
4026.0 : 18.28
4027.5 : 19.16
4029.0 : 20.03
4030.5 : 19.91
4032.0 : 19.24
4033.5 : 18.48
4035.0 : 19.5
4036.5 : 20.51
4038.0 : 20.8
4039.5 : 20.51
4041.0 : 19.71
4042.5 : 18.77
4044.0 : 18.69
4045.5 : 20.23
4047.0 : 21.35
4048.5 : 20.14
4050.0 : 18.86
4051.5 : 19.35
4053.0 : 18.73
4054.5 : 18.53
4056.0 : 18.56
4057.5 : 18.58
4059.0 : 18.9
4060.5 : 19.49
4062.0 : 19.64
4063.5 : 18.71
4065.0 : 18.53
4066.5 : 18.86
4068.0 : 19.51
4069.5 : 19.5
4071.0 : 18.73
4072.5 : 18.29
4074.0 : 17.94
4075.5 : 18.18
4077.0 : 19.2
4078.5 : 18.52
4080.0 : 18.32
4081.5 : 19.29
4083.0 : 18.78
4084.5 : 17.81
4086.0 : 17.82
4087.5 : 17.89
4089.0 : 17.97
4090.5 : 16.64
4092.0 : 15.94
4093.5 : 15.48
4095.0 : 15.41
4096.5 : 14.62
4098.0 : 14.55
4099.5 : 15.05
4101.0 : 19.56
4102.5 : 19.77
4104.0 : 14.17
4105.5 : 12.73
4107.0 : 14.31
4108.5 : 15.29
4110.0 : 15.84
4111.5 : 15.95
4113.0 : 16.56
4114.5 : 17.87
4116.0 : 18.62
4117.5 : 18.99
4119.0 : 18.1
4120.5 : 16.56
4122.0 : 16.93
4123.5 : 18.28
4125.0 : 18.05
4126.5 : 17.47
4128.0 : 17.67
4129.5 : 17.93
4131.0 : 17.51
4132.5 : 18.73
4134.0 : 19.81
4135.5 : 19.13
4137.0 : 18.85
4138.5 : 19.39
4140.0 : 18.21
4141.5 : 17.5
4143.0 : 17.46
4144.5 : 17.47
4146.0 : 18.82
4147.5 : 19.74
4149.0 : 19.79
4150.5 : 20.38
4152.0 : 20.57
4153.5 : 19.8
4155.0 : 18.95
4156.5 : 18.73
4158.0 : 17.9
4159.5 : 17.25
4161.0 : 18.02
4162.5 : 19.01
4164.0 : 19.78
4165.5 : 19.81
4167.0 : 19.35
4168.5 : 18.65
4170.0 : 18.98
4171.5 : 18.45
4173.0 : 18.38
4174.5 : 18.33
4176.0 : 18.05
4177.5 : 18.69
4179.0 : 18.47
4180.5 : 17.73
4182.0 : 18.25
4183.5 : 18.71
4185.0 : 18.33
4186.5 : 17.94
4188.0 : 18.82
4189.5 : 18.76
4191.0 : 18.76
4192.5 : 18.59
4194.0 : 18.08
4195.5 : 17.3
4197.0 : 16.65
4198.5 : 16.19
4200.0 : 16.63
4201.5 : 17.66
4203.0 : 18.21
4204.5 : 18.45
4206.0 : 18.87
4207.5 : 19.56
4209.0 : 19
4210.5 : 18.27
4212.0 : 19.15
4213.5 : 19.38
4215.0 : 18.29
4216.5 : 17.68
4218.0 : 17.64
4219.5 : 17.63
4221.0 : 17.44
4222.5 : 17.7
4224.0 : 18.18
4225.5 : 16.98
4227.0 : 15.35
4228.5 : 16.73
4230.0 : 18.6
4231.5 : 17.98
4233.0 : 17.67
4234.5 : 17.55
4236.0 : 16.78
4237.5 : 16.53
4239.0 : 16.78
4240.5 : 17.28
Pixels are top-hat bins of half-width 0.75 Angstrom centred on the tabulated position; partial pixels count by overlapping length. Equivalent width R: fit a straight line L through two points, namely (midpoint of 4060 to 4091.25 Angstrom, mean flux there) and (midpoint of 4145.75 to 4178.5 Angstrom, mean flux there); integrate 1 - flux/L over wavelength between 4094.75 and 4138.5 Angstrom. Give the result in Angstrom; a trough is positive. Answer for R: 3.8 Angstrom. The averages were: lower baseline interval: 18.5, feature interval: 17.1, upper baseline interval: 19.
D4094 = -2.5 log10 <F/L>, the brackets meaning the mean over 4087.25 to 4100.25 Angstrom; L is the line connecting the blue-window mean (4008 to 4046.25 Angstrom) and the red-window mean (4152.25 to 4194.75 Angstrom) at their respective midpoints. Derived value 0.19 mag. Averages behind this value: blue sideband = 19.2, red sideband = 18.6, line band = 15.9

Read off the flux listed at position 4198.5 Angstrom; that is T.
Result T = 16.19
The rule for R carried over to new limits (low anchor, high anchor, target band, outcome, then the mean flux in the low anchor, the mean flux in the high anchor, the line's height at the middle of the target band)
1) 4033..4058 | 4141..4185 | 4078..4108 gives 3.9 Angstrom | 19.5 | 18.7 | 19.2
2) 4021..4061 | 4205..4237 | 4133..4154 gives -0.7 Angstrom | 19.2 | 17.9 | 18.5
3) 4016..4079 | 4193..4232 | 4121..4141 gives 0.2 Angstrom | 19.1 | 17.8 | 18.4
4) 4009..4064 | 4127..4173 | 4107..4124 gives 1.7 Angstrom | 19.2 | 18.8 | 18.9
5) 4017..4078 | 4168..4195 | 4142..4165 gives -0.4 Angstrom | 19.1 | 18.4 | 18.6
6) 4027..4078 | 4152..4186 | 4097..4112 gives 2.6 Angstrom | 19.3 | 18.7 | 19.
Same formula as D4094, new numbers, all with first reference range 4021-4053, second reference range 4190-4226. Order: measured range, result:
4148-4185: -0.03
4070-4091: 0.04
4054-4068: 0.01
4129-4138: -0.01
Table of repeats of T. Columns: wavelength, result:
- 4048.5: 20.14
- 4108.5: 15.29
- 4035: 19.5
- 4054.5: 18.53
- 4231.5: 17.98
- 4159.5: 17.25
